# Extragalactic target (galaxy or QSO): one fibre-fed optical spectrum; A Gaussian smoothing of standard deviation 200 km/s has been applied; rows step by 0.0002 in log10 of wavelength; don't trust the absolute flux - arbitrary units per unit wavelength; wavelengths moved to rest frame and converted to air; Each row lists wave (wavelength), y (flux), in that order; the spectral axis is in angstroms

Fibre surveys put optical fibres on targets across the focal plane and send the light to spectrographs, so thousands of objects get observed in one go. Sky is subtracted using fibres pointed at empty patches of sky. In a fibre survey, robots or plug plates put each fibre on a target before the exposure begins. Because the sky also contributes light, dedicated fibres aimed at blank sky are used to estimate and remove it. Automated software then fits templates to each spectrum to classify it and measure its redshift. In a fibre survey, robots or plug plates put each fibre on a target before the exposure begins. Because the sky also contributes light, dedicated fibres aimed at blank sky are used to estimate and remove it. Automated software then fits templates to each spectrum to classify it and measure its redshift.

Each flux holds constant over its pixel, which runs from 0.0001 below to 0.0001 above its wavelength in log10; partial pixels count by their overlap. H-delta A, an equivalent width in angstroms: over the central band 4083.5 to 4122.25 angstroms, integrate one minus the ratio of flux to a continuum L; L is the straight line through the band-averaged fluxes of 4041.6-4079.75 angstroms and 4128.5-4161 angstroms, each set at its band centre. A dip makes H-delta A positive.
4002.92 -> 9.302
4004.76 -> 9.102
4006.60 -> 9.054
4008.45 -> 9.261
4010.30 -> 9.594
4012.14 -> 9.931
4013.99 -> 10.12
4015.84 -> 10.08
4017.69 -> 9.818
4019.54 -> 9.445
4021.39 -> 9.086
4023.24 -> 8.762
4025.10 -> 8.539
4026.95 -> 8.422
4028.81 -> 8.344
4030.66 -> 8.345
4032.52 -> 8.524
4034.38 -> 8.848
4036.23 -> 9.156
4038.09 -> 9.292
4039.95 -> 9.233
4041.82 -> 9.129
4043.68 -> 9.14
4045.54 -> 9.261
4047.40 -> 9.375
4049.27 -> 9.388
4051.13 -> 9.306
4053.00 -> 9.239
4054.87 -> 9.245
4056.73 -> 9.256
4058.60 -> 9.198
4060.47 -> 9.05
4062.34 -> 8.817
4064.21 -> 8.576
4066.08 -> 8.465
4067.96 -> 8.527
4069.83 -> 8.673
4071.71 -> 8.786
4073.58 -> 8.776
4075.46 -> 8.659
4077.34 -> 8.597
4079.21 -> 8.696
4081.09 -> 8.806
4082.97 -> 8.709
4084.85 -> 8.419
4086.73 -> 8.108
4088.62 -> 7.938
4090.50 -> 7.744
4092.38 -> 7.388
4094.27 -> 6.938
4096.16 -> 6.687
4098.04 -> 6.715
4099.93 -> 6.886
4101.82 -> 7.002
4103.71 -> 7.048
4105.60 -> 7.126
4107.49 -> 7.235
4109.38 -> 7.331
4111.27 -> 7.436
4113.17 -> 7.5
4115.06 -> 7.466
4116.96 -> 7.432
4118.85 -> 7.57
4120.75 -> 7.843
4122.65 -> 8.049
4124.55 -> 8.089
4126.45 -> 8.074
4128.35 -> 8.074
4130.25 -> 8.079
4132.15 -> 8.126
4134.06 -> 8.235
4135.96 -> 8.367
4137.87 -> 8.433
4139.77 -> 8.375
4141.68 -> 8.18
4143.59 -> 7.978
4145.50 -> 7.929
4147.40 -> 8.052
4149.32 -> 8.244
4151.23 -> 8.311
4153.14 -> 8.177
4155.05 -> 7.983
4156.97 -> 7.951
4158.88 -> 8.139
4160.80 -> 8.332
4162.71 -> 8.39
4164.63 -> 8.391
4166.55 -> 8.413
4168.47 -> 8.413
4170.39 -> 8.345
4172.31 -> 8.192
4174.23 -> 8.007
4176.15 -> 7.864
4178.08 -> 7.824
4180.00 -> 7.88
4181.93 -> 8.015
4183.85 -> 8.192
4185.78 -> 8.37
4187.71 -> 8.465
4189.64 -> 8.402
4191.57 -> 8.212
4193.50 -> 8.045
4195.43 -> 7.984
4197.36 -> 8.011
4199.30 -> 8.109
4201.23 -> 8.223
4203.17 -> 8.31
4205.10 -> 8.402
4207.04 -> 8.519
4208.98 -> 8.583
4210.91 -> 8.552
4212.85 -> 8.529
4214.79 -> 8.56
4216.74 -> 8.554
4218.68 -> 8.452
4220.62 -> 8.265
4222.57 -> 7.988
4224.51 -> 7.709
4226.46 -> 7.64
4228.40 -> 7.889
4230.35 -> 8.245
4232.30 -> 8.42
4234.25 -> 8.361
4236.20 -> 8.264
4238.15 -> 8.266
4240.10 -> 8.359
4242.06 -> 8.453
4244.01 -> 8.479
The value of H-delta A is 5.2 angstroms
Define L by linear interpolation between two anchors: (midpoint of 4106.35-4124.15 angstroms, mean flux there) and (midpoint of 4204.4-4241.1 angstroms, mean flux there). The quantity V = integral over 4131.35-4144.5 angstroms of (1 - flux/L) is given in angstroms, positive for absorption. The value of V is -0.9 angstroms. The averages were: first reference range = 7.55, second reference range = 8.29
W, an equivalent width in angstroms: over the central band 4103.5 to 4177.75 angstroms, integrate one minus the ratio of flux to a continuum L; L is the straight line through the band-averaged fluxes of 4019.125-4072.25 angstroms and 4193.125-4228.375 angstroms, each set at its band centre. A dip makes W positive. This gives 4.8 angstroms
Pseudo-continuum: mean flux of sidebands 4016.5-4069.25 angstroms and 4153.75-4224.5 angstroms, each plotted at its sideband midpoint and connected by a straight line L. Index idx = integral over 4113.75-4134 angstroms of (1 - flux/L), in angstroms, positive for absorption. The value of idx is 1.62 angstroms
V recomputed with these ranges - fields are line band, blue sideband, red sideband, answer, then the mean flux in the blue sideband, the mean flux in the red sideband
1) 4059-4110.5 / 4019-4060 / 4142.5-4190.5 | 4.3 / 9.02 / 8.17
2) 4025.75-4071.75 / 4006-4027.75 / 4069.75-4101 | -1.2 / 9.35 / 8.01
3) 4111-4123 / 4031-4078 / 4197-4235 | 1.5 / 8.97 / 8.27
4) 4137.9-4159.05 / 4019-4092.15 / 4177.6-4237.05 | 0.8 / 8.8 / 8.23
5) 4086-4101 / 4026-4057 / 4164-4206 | 2.5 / 9.03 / 8.18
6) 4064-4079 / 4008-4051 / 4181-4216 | 0.5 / 9.18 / 8.31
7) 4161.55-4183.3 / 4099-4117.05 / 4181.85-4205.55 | -0.5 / 7.24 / 8.22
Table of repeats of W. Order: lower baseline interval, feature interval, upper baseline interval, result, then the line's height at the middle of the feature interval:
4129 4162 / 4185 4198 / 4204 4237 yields 0.05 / 8.24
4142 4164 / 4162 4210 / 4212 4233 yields -0.32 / 8.17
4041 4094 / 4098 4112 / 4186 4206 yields 2.39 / 8.59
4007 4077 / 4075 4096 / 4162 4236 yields 1.71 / 8.83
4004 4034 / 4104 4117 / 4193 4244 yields 2.08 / 8.74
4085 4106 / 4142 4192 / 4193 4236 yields -1.99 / 7.86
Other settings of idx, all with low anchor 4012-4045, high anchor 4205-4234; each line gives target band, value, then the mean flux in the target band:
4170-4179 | 0.5 angstroms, 8.03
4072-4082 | 0.2 angstroms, 8.72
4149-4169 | 0.7 angstroms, 8.25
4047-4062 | -0.4 angstroms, 9.23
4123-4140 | 0.9 angstroms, 8.19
